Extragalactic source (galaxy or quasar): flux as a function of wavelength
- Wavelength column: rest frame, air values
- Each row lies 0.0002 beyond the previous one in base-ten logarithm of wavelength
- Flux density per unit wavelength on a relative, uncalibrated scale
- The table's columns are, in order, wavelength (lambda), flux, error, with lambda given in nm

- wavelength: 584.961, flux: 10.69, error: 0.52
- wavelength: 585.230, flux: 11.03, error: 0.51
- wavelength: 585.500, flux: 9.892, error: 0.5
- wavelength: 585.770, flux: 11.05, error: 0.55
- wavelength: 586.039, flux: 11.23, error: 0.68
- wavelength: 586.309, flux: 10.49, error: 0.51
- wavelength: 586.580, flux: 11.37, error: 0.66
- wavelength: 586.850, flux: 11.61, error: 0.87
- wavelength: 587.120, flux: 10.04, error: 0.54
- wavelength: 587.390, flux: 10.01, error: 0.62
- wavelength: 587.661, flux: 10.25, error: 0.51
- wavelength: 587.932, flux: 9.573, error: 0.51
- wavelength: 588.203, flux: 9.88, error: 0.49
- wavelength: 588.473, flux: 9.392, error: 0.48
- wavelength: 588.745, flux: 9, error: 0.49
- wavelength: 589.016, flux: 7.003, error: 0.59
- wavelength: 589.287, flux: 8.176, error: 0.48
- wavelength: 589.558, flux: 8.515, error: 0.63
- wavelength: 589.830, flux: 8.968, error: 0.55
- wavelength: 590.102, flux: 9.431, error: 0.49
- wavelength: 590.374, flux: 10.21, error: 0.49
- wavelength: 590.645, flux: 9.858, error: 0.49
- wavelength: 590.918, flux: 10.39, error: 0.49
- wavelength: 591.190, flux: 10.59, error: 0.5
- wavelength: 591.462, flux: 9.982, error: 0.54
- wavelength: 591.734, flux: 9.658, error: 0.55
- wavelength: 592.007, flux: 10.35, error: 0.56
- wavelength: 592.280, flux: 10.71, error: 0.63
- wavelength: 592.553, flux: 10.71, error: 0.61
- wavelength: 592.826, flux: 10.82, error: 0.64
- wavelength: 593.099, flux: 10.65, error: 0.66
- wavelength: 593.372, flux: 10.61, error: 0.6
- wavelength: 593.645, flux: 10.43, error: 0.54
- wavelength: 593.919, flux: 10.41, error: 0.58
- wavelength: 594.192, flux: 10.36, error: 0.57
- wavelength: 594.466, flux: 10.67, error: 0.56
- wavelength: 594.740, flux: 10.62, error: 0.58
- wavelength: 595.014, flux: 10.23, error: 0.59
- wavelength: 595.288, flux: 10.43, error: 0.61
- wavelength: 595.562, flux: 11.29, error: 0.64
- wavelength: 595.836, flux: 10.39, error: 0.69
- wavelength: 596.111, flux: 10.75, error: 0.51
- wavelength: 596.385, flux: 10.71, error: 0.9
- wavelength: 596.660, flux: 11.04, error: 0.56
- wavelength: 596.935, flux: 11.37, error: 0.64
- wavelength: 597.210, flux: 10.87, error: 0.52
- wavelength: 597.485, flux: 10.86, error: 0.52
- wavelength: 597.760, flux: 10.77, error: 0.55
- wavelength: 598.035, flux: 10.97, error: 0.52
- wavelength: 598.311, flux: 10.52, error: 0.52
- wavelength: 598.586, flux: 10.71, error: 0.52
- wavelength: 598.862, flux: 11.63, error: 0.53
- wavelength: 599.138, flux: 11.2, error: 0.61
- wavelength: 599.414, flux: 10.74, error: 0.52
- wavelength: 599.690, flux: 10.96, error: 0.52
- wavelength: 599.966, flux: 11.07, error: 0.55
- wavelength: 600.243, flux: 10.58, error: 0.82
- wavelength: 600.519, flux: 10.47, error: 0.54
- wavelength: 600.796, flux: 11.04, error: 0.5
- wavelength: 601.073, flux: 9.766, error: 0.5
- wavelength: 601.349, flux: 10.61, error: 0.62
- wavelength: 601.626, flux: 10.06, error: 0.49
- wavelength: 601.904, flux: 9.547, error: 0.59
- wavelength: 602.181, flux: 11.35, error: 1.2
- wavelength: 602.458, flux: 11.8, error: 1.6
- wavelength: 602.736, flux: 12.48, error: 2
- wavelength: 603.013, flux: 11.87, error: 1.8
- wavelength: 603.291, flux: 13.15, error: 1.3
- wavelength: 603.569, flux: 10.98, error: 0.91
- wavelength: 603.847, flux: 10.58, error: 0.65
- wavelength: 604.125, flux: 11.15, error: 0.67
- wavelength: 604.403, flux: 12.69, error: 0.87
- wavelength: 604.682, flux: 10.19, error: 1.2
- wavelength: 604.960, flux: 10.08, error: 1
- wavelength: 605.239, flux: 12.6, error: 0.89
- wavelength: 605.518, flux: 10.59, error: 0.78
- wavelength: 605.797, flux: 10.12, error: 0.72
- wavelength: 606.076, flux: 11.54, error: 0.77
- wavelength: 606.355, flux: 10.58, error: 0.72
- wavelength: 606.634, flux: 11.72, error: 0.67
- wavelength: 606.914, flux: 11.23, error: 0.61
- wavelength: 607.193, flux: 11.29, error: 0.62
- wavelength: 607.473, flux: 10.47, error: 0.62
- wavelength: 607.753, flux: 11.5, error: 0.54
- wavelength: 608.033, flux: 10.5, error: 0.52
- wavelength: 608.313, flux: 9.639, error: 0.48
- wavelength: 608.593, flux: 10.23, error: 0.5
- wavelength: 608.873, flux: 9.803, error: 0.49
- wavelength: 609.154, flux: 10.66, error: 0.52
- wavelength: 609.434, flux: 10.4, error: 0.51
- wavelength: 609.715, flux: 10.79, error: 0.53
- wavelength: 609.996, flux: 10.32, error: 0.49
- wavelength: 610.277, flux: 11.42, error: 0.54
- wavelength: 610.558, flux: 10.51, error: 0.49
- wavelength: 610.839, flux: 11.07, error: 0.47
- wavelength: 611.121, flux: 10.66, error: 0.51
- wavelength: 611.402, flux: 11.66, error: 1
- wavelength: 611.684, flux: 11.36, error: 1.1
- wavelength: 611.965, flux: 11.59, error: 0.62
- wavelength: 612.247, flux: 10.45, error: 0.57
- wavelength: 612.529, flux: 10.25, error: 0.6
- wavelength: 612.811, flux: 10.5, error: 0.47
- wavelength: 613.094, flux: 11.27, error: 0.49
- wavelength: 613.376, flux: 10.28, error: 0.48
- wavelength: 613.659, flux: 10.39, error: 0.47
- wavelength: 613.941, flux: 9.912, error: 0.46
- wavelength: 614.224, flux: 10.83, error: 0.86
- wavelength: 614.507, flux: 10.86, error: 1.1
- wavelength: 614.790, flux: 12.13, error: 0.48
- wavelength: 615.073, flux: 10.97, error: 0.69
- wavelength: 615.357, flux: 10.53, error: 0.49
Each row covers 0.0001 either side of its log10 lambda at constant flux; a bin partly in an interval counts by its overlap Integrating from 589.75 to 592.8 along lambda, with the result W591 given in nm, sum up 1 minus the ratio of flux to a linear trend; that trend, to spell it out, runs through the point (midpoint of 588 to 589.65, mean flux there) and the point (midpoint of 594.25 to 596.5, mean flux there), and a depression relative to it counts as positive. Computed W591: -0.23 nm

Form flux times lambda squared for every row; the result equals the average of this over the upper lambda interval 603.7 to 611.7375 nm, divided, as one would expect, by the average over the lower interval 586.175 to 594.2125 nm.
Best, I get 1.2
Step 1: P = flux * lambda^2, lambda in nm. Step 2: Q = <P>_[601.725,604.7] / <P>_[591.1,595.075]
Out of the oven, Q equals 1.1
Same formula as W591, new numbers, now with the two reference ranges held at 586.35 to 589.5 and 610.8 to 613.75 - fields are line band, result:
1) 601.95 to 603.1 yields -0.145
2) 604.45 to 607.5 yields -0.135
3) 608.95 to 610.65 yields 0.013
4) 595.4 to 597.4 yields -0.165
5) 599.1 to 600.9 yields -0.103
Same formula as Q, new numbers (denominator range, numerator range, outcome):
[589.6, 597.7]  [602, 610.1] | 1.10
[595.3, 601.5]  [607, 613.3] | 1.03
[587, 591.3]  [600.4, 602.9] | 1.19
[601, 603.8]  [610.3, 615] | 1.01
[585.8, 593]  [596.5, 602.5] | 1.12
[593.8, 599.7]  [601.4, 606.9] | 1.06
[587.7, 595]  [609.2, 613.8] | 1.17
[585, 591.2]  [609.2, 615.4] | 1.19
